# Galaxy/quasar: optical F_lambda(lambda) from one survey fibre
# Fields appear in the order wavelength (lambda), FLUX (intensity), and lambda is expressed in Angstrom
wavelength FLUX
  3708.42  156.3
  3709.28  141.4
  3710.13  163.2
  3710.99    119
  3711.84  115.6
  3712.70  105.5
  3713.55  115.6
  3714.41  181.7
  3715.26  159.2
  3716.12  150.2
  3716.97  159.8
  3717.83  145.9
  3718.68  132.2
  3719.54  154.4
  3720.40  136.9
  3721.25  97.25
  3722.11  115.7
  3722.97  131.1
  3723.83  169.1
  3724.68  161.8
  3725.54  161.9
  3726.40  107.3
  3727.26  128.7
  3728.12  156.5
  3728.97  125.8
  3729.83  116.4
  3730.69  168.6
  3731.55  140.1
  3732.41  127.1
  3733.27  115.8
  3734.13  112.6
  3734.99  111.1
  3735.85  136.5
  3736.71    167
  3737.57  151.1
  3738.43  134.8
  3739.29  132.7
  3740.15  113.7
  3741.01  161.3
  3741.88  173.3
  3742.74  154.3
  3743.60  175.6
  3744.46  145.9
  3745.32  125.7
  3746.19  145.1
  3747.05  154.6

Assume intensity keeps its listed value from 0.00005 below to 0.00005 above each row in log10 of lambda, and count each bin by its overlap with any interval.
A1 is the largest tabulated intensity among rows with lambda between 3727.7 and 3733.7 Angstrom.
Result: 168.6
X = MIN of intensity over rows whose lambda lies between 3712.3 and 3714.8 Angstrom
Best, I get 105.5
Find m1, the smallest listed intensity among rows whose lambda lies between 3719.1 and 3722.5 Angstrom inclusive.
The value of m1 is 97.25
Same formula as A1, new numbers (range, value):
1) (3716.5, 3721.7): 159.8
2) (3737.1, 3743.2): 173.3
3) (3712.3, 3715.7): 181.7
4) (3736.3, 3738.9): 167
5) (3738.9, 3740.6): 132.7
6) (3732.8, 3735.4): 115.8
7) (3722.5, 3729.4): 169.1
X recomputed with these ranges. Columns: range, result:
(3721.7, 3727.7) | 107.3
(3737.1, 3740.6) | 113.7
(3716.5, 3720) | 132.2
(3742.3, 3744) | 154.3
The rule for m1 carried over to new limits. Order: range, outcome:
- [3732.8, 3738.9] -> 111.1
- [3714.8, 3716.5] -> 150.2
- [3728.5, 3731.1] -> 116.4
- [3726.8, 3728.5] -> 128.7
